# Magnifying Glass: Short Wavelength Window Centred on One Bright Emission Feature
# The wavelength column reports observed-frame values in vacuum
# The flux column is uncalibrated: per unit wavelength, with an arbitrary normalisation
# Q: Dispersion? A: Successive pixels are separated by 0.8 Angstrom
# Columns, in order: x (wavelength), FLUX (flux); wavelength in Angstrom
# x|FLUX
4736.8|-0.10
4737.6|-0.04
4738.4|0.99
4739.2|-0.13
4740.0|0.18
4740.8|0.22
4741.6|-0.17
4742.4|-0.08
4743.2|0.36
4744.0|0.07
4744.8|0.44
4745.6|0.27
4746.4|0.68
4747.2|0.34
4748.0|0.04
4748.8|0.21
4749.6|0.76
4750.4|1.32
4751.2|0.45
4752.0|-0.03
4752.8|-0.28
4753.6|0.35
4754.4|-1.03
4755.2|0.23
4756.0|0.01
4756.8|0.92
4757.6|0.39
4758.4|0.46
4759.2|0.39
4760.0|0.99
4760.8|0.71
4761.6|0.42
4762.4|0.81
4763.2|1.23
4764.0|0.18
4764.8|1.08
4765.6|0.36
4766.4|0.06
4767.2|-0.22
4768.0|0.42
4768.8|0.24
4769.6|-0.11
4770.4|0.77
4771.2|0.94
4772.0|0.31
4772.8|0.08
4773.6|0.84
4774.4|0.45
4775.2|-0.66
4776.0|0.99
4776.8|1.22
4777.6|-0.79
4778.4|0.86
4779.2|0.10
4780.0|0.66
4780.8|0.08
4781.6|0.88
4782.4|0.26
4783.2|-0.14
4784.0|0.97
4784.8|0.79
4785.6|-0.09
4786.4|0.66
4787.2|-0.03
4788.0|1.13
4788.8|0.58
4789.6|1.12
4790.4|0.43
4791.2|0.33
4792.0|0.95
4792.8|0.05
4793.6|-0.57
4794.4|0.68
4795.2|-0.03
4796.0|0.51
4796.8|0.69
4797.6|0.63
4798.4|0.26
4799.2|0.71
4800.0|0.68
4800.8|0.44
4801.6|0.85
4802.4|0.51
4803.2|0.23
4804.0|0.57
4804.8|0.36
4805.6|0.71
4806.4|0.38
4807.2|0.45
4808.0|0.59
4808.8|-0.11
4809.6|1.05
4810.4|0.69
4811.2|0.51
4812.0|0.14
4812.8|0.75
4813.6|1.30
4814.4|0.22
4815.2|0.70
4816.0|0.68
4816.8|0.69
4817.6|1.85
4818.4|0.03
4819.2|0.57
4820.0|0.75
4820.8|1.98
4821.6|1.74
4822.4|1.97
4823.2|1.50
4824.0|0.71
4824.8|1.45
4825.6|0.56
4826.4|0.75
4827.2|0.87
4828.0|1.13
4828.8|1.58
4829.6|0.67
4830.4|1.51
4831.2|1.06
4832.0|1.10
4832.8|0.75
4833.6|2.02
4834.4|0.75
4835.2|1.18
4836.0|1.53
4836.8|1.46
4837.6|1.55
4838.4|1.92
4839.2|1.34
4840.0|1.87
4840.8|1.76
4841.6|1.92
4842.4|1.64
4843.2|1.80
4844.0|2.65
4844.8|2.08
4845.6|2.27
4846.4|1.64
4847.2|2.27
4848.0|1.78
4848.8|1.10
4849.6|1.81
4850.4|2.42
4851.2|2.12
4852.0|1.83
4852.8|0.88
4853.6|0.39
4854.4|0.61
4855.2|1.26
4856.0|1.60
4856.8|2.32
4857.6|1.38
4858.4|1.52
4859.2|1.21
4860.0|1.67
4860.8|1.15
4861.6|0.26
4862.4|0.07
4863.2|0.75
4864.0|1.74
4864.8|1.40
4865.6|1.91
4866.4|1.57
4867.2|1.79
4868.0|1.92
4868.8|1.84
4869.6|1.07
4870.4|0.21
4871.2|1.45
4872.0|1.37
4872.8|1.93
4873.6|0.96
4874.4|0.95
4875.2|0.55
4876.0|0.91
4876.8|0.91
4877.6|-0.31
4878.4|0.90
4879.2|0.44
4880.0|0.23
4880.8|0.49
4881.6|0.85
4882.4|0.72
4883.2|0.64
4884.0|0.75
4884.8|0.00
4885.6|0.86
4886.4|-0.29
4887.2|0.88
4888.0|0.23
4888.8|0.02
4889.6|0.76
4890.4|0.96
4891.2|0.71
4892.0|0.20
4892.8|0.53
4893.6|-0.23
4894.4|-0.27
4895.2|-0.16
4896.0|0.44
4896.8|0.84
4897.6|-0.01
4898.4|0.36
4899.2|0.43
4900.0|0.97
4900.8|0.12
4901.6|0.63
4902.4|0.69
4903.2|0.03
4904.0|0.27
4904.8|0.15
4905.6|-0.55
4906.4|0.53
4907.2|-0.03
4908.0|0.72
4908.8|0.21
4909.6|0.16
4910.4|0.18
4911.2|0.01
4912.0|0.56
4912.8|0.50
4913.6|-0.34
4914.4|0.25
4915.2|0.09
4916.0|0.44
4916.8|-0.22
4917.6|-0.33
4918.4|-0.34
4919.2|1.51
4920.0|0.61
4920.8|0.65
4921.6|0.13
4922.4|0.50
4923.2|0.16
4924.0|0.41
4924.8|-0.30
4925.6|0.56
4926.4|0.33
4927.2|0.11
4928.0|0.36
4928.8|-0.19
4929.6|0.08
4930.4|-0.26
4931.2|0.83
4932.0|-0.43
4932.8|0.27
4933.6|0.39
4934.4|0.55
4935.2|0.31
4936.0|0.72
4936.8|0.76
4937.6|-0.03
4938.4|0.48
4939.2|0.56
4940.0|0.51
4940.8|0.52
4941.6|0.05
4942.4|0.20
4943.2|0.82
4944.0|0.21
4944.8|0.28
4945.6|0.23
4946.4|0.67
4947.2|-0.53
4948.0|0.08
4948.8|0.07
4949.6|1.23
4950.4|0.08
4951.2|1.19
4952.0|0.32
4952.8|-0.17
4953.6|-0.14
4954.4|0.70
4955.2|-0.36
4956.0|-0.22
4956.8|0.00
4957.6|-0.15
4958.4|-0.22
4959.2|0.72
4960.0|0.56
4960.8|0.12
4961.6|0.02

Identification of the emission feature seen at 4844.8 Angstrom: C IV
